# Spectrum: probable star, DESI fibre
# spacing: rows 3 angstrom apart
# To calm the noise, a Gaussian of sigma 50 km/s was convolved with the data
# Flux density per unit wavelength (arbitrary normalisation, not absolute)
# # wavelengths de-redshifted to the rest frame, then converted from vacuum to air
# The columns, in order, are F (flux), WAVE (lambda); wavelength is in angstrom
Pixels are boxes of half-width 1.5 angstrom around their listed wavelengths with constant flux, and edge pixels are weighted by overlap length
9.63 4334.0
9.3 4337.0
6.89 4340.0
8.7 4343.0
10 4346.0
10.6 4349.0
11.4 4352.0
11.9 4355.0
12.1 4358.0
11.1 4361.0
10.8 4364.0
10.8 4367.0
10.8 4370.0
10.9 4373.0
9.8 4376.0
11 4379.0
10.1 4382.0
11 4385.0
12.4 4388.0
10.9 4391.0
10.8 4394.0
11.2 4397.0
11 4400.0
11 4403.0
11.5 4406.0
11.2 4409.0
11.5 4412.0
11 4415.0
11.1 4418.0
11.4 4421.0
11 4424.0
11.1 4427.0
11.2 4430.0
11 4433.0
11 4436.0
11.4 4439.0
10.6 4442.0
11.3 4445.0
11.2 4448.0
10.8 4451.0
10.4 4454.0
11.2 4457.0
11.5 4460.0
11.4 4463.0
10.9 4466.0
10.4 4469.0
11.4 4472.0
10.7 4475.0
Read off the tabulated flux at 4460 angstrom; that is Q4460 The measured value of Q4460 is 11.5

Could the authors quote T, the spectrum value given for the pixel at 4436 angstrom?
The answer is 11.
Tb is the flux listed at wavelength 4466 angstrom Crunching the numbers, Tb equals 10.9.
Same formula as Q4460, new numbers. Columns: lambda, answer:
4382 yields 10.1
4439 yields 11.4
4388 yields 12.4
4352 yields 11.4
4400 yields 11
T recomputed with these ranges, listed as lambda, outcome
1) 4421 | 11.4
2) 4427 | 11.1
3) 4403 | 11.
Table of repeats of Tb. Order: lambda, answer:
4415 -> 11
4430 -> 11.2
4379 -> 11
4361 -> 11.1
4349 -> 10.6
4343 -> 8.7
